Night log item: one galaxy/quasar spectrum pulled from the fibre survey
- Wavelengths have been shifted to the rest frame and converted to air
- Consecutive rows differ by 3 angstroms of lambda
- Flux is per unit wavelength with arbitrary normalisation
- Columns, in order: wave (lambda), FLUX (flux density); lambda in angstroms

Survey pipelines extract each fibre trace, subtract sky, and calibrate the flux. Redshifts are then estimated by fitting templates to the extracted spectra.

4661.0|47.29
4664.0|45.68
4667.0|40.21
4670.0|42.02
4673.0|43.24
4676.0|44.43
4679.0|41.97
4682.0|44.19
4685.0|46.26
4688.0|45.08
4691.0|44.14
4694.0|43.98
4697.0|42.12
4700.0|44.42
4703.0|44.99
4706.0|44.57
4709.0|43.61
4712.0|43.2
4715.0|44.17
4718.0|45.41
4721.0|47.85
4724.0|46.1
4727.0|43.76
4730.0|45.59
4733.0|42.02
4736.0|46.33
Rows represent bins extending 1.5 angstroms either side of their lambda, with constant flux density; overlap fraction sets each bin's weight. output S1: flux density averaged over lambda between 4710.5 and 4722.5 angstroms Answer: 45.2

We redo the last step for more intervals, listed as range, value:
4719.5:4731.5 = 45.8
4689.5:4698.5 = 43.4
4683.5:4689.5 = 45.7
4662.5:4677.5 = 43.1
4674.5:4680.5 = 43.2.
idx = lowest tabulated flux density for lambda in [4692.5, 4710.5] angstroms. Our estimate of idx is 42.12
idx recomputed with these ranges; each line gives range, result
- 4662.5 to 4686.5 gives 40.21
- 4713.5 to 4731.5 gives 43.76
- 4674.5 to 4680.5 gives 41.97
